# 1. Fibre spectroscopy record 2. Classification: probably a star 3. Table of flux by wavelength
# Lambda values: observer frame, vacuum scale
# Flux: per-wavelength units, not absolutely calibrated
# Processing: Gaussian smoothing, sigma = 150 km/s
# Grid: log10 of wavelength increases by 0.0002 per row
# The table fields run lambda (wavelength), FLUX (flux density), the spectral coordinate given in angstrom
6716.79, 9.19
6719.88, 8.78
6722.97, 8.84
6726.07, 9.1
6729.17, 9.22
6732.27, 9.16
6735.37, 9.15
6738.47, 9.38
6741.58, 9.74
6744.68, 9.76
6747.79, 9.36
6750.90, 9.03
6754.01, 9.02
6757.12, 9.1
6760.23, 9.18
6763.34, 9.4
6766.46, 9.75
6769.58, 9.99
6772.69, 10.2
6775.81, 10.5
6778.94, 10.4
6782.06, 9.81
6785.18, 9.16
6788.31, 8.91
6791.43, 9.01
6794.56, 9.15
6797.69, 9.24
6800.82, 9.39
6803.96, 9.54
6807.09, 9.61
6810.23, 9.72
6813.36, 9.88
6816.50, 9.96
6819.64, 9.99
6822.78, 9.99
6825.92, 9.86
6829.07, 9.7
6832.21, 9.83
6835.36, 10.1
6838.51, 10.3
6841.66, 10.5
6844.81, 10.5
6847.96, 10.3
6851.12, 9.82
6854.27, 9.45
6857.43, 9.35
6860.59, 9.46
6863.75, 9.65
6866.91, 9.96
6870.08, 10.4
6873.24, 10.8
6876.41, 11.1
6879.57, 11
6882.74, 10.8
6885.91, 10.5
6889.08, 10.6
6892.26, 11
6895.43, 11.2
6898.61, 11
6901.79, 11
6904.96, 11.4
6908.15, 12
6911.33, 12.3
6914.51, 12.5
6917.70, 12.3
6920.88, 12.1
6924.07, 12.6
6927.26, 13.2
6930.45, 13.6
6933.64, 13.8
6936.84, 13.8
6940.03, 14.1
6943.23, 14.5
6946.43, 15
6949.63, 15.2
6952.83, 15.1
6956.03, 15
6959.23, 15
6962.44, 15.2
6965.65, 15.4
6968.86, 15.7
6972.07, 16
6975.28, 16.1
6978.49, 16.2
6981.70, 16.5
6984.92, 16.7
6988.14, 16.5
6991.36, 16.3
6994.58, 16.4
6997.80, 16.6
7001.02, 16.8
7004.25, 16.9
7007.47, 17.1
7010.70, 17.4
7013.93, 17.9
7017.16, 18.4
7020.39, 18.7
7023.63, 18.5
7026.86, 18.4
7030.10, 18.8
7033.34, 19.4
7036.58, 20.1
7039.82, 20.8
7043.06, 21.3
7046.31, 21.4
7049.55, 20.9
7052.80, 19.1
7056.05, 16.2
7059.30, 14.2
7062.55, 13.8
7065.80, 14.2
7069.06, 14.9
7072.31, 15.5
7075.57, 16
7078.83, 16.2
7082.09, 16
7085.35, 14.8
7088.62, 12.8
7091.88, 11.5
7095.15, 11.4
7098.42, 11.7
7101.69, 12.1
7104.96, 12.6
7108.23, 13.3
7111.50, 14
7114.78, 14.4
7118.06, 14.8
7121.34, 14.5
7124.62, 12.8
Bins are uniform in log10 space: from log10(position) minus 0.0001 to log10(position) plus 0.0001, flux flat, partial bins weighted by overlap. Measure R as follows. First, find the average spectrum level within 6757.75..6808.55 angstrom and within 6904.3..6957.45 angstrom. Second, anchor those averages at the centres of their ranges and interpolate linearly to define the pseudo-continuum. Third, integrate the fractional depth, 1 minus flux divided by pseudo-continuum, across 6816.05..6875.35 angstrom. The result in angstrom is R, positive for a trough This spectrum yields 6.3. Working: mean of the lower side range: 9.57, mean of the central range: 10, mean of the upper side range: 13.5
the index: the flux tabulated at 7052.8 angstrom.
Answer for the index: 19.1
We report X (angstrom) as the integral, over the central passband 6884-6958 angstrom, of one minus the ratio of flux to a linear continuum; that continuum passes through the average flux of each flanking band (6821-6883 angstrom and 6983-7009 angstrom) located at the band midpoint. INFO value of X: 2.9 angstrom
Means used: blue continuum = 10.1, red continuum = 16.7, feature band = 12.8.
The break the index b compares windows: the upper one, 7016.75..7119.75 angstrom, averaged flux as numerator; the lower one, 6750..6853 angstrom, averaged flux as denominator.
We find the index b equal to 1.7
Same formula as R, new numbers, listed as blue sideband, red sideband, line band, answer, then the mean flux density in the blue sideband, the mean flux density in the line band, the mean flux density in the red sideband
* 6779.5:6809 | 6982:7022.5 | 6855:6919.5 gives 9.8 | 9.35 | 10.9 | 17.1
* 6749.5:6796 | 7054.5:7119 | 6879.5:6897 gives 0.5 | 9.51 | 10.8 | 14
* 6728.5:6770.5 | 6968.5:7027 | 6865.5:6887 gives 4.2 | 9.37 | 10.7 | 17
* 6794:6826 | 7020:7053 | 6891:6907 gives 2.9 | 9.67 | 11.1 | 19.8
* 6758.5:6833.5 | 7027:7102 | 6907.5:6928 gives 0.4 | 9.67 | 12.4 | 16.3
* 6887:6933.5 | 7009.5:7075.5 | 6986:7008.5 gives -1.1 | 12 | 16.6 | 17.9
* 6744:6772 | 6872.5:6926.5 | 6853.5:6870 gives 1.9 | 9.41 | 9.65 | 11.5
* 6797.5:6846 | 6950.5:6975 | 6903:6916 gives 1.3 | 9.9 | 12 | 15.4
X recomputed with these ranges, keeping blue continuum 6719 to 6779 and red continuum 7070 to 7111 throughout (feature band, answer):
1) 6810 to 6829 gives 0.8 angstrom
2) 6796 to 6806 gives 0.7 angstrom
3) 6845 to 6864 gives 1.8 angstrom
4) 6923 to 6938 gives -2.2 angstrom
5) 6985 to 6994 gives -2.9 angstrom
